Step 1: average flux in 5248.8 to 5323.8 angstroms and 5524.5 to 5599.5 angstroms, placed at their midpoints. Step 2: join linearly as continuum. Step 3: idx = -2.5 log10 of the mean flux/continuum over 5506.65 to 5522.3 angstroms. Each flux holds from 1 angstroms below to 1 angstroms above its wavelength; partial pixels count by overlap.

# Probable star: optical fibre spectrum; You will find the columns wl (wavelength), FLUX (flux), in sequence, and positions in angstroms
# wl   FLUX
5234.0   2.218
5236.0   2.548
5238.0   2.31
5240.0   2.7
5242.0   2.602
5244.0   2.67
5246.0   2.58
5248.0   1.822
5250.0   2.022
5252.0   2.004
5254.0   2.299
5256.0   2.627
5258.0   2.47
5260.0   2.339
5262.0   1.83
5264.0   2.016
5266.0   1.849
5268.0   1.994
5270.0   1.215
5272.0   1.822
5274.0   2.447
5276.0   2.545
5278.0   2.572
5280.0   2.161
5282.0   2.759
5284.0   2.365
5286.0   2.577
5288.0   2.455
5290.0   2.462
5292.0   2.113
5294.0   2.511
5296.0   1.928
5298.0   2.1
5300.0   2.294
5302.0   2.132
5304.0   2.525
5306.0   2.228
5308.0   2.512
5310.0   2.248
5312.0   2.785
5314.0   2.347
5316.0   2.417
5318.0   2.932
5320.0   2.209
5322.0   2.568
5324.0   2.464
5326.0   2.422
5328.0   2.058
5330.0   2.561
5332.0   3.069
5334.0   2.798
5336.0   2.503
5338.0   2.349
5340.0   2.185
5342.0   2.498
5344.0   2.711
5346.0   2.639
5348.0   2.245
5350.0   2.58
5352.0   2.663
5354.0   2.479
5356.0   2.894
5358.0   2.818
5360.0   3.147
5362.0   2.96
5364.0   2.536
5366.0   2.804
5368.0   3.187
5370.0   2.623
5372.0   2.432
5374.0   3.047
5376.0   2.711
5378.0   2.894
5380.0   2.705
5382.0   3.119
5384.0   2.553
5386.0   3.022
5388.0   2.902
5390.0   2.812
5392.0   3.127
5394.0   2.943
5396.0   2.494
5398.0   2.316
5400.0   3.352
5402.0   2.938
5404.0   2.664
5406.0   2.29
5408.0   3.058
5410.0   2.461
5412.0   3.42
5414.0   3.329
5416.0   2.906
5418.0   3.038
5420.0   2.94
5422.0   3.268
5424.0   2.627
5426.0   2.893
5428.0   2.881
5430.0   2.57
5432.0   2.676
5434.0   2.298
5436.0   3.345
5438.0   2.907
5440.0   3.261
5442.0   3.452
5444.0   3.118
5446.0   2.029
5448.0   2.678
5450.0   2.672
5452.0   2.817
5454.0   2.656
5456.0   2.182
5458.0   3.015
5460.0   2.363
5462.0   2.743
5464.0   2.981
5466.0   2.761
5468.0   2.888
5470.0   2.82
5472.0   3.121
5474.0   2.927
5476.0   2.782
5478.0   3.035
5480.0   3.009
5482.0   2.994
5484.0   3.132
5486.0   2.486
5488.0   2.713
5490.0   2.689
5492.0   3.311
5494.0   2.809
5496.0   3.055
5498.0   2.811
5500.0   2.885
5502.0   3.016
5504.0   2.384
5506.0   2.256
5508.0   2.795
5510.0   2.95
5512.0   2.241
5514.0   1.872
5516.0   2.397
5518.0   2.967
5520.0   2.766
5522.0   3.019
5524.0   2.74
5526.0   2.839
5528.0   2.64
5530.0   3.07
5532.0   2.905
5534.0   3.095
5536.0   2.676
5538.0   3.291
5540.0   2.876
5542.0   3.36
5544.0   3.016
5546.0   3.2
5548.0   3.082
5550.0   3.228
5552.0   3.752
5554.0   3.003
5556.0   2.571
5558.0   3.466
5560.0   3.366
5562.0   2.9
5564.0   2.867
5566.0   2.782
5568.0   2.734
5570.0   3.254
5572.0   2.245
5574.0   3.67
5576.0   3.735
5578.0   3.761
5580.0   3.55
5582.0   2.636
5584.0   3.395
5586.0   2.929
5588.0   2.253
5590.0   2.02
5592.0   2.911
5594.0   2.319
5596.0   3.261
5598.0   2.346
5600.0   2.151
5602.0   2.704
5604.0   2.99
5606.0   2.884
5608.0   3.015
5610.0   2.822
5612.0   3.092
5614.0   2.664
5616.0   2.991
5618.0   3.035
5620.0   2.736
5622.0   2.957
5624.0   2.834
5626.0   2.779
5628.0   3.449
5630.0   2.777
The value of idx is 0.11 mag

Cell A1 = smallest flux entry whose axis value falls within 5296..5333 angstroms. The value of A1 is 1.928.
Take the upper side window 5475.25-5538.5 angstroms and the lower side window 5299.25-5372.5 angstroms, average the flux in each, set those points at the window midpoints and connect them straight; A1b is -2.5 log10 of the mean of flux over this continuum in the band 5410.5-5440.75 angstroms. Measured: -0.10 mag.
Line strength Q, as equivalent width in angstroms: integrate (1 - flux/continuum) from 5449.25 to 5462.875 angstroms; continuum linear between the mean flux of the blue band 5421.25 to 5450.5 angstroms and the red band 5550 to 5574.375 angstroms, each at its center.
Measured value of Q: 1.1 angstroms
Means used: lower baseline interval 2.84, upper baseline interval 3.04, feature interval 2.63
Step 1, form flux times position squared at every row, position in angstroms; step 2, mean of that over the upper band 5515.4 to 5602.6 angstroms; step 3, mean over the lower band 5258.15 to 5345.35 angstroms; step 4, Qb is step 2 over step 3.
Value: 1.4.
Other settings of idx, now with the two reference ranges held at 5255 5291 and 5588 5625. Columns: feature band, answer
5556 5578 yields -0.16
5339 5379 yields -0.14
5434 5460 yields -0.12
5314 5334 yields -0.09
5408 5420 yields -0.22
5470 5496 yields -0.14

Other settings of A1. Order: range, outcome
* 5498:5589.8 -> 1.872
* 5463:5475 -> 2.761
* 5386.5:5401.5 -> 2.316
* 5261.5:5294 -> 1.215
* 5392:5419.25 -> 2.29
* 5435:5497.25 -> 2.029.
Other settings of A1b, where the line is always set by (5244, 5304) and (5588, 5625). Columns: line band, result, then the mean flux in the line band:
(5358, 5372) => -0.20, 2.84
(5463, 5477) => -0.14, 2.9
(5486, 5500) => -0.12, 2.87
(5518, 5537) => -0.10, 2.87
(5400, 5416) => -0.19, 2.91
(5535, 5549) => -0.16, 3.07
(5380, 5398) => -0.18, 2.83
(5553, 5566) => -0.13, 3.01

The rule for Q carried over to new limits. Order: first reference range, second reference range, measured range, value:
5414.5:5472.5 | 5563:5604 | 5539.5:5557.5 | -1.7 angstroms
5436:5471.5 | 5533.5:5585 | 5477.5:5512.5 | 1.4 angstroms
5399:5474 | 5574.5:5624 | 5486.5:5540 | 1.7 angstroms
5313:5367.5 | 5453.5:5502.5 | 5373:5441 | -4.0 angstroms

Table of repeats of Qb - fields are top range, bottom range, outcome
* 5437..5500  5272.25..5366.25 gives 1.21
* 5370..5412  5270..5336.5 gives 1.21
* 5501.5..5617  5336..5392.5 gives 1.14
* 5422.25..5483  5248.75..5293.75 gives 1.36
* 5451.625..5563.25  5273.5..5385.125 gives 1.20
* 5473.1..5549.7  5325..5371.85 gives 1.15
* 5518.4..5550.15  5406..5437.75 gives 1.07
